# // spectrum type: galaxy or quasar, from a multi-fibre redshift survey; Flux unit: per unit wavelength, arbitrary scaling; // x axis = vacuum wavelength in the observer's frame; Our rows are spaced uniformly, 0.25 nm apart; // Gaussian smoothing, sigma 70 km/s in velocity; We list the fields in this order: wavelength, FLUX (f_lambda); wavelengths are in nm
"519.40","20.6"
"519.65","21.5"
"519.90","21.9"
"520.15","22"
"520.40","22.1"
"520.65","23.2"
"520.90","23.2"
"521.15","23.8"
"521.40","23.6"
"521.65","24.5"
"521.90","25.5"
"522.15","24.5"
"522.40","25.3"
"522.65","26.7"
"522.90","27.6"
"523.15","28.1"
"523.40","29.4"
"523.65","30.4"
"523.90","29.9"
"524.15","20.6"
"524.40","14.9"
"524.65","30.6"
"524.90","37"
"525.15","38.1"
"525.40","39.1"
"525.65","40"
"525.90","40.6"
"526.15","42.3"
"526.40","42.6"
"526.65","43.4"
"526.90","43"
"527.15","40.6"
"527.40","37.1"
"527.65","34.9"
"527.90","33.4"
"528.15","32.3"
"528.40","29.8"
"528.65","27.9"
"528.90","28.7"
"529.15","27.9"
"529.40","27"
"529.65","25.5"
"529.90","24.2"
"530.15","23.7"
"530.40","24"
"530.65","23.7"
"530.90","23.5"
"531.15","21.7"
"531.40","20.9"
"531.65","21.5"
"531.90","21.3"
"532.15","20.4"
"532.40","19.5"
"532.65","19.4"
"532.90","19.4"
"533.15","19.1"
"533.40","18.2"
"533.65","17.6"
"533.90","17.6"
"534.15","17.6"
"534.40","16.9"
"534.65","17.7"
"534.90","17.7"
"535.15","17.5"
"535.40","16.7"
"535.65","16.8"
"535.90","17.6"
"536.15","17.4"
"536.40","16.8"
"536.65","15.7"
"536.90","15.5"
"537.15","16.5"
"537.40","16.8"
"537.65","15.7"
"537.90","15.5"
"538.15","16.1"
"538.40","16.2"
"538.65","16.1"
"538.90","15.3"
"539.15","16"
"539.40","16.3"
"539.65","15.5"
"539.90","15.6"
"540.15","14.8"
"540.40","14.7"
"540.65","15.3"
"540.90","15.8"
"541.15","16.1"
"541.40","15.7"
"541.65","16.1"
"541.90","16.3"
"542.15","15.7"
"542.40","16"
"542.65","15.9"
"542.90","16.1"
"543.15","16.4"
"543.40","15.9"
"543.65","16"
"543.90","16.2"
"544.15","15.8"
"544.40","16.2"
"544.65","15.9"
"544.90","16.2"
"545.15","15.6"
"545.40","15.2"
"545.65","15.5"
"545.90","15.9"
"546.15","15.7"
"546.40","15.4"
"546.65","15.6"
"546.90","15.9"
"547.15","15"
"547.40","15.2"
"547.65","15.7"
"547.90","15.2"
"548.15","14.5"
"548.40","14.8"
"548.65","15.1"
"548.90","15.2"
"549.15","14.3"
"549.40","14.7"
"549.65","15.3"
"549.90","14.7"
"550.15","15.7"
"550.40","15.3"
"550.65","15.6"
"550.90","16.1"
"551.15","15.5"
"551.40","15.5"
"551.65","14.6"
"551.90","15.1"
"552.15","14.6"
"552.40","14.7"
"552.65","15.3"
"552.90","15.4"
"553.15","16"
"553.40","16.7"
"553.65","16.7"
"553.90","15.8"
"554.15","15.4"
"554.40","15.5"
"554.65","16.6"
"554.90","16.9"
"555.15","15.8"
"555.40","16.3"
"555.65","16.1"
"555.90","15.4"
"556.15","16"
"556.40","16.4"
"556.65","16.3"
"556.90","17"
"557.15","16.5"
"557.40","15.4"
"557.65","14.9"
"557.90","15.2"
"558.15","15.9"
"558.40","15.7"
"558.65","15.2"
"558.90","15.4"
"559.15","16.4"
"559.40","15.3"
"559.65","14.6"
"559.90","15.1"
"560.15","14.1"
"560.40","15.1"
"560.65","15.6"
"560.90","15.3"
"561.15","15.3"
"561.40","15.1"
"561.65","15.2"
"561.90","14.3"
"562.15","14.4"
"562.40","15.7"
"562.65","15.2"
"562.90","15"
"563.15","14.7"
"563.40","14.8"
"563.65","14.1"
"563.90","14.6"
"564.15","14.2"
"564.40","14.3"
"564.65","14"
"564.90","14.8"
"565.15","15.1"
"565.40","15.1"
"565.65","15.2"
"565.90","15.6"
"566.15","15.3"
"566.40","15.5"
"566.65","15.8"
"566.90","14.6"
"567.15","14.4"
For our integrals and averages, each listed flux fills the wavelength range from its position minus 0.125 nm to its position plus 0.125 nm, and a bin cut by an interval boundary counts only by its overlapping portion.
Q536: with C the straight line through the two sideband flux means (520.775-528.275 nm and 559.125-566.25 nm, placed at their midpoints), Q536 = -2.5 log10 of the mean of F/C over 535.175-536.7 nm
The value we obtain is 0.50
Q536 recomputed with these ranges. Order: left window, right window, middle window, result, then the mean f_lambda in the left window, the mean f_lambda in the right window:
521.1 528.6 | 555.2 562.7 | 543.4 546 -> 0.38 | 32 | 15.5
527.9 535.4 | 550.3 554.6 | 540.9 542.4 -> 0.19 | 22.2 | 15.5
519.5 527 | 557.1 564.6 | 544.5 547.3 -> 0.31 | 29.4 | 15.1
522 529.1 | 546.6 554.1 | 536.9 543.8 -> 0.37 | 32.7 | 15.3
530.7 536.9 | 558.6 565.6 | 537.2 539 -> 0.14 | 18.7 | 14.9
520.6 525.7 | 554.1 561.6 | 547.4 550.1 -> 0.25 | 27.8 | 15.7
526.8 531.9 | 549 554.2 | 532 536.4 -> 0.38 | 28.3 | 15.4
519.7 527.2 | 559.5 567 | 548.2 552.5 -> 0.29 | 30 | 14.9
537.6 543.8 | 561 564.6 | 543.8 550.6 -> 0.01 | 15.8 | 14.8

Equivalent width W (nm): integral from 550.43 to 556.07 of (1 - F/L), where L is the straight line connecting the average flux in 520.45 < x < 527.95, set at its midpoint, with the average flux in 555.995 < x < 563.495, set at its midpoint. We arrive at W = 0.79 nm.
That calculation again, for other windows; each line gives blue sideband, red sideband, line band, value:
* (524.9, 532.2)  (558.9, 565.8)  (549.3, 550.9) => 0.425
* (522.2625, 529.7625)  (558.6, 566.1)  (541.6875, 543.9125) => 0.761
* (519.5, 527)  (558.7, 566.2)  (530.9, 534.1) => 0.765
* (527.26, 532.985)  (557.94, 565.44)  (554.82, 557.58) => 0.112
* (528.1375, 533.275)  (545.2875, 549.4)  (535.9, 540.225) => 0.846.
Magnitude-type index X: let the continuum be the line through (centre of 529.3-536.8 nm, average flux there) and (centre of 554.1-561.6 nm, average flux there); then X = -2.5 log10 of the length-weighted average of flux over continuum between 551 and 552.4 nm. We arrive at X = 0.11 mag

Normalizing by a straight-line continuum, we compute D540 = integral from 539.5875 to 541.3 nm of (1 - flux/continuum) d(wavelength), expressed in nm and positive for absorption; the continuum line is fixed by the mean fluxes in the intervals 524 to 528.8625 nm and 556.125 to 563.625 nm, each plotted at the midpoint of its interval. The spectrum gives 0.73 nm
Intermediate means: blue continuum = 35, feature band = 15.4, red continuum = 15.3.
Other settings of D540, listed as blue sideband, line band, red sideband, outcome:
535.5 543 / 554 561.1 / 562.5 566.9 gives -0.22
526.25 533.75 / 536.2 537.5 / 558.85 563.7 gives 0.43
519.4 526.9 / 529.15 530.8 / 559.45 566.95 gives 0.11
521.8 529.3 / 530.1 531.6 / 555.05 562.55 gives 0.35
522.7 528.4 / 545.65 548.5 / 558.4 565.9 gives 0.94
